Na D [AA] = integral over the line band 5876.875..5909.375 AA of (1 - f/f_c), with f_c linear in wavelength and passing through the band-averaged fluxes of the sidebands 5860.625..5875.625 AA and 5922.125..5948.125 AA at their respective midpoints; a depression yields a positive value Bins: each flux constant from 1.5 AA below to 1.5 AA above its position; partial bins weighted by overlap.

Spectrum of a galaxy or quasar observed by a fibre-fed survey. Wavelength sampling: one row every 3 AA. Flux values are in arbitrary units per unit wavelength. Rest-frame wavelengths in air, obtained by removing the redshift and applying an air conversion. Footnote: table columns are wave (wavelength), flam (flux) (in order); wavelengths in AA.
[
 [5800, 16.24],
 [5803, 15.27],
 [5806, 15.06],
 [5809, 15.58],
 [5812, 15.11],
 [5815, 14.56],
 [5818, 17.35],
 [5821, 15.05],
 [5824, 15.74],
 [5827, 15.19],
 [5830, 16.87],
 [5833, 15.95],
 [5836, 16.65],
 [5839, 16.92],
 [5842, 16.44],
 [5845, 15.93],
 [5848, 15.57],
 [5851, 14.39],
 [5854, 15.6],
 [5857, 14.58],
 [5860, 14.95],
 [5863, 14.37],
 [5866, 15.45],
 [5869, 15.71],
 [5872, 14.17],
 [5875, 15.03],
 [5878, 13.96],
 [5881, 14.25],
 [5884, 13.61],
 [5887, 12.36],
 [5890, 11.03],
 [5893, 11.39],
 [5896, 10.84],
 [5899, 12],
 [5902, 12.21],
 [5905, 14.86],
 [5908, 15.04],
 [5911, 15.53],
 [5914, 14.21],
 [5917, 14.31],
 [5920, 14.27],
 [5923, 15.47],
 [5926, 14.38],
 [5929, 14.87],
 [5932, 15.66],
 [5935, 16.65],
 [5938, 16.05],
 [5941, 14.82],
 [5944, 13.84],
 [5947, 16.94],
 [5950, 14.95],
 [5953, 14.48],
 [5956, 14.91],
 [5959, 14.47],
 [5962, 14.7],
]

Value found 4.9 AA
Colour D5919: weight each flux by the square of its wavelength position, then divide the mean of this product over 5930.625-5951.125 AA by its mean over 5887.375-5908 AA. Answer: 1.29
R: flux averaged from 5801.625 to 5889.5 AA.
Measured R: 15.2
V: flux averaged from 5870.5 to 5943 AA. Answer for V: 14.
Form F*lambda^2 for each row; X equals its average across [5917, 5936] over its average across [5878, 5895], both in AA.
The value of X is 1.2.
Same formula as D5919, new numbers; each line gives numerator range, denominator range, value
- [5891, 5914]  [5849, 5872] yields 0.89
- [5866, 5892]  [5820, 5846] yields 0.87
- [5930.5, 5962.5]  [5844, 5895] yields 1.10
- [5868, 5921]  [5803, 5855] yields 0.88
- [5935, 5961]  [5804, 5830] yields 1.02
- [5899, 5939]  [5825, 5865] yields 0.97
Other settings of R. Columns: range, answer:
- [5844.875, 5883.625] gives 14.8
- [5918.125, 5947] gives 15.2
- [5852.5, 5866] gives 14.9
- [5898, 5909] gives 13.5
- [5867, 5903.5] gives 13.1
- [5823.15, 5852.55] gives 16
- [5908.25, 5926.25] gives 14.7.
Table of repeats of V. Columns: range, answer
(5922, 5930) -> 14.9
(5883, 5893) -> 12.1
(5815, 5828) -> 15.7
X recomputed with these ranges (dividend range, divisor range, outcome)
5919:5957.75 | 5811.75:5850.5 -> 0.99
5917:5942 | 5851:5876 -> 1.04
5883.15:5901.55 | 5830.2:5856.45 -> 0.76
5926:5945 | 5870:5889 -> 1.12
